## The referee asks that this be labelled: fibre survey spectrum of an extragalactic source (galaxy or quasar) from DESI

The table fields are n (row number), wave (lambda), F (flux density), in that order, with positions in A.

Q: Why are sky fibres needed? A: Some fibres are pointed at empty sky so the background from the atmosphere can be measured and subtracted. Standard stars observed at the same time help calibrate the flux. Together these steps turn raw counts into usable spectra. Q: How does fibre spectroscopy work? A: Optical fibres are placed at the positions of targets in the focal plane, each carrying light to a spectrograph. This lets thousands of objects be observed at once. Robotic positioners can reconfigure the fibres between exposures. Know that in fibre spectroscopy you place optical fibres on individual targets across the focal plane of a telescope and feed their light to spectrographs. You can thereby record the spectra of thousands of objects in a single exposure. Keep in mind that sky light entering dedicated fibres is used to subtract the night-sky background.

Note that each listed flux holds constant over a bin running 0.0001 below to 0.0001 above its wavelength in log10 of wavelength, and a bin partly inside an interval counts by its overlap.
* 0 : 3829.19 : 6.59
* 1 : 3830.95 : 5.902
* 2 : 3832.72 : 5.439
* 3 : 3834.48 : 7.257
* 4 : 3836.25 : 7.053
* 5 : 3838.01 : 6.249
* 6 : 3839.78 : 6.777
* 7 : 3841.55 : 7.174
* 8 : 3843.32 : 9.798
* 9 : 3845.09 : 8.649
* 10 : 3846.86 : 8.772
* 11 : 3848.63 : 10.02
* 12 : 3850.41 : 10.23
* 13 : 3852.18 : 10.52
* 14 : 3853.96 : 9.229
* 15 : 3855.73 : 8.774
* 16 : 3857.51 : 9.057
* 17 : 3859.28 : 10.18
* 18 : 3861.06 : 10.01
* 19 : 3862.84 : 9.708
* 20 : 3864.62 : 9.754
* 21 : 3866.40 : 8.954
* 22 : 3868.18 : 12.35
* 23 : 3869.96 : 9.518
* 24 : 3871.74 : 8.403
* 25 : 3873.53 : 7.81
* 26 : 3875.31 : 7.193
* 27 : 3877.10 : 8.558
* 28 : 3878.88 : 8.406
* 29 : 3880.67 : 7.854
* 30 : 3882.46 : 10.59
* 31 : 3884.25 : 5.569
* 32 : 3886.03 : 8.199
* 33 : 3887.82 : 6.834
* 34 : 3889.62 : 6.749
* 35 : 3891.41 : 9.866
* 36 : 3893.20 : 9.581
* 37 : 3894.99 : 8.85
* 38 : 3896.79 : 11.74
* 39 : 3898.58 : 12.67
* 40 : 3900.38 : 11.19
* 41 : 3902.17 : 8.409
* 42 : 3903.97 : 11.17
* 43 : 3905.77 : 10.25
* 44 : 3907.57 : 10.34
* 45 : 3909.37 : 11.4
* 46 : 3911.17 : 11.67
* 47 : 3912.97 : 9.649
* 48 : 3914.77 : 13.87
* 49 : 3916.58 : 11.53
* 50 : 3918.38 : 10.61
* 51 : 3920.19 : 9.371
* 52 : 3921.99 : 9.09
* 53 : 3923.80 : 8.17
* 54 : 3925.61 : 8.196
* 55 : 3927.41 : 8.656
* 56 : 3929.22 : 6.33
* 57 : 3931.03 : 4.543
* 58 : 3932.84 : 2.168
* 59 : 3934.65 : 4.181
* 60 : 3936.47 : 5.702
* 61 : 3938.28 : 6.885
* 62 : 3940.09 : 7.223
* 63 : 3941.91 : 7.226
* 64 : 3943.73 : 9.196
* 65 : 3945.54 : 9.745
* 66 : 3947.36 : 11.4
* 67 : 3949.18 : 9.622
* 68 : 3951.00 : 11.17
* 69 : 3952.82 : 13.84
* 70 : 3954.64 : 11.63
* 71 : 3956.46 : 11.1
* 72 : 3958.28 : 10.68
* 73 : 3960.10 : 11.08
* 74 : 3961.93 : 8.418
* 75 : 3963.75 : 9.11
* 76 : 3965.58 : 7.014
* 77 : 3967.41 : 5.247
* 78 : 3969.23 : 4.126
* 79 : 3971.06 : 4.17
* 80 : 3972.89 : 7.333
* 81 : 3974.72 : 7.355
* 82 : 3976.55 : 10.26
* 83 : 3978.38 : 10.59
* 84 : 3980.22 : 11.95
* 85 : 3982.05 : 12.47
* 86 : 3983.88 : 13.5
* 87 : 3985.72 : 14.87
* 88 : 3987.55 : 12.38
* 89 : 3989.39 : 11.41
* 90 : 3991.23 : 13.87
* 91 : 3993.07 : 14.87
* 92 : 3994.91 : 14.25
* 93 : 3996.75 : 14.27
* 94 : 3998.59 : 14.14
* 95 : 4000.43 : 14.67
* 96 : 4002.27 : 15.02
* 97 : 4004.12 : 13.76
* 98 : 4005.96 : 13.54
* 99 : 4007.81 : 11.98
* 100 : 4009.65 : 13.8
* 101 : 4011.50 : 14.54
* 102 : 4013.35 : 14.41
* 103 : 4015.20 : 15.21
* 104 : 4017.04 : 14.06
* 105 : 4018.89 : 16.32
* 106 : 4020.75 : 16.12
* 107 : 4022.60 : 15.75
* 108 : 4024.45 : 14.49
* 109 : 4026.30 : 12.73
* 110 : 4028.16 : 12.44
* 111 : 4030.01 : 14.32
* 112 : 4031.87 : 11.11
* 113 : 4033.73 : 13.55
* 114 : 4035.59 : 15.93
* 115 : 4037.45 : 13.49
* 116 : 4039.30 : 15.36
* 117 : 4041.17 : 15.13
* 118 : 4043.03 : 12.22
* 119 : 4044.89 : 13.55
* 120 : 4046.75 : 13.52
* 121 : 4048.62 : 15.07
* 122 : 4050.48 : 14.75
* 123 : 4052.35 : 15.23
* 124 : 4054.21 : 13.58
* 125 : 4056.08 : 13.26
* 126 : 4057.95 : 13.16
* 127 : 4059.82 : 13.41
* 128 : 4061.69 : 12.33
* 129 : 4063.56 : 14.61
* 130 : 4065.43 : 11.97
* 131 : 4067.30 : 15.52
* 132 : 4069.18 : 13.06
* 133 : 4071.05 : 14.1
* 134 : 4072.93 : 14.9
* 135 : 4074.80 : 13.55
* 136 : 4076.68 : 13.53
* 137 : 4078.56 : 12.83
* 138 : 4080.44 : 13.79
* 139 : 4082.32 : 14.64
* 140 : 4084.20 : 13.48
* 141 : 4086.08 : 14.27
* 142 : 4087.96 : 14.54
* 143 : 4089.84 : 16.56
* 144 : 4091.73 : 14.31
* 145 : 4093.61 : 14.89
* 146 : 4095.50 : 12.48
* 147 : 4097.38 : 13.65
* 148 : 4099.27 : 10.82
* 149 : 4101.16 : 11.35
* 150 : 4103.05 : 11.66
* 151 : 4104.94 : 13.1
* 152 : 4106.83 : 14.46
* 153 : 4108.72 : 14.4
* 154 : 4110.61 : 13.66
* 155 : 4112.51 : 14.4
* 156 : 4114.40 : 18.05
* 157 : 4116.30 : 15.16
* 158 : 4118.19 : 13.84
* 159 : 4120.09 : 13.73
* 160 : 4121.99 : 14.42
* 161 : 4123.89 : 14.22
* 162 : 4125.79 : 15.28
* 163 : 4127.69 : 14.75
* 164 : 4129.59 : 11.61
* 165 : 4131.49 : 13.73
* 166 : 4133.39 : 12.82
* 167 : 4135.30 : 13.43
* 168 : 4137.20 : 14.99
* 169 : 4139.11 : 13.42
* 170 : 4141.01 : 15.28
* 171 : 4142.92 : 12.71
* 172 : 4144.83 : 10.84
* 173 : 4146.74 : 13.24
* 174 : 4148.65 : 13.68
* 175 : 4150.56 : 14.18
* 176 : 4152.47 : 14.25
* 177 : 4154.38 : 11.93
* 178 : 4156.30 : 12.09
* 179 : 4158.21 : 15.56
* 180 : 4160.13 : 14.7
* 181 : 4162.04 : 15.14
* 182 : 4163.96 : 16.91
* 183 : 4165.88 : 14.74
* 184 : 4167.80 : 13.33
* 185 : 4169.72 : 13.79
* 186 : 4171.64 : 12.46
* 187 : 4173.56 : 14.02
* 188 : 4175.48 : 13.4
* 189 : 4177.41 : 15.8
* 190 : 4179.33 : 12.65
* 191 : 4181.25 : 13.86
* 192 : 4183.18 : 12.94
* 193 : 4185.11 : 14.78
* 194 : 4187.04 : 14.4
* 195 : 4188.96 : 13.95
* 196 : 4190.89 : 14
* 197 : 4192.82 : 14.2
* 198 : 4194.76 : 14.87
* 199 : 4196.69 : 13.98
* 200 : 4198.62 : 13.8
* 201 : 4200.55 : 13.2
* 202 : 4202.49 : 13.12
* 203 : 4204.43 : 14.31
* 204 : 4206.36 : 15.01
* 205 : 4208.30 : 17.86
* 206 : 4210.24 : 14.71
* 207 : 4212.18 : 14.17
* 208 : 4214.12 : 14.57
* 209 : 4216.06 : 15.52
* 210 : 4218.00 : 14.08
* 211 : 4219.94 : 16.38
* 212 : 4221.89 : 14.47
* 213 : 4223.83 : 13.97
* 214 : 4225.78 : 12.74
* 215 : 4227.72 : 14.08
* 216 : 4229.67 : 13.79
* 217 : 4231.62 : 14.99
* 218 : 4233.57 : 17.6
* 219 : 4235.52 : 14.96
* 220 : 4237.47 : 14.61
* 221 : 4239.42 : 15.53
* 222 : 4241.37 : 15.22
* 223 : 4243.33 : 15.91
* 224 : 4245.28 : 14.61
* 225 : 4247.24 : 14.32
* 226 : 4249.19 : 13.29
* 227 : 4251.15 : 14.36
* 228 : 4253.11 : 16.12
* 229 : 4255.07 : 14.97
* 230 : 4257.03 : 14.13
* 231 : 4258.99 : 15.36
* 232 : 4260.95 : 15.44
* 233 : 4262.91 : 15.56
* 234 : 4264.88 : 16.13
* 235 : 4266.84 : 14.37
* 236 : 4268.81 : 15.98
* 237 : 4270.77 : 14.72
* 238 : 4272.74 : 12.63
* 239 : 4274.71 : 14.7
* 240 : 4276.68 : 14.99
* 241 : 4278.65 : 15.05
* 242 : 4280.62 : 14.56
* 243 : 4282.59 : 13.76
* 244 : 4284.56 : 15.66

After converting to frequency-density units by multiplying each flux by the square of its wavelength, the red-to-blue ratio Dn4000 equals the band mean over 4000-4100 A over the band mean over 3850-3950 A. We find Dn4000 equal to 1.7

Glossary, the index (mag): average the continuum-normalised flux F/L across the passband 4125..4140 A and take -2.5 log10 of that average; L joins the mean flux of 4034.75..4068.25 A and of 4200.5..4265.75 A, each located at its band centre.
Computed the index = 0.05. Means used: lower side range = 14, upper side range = 14.9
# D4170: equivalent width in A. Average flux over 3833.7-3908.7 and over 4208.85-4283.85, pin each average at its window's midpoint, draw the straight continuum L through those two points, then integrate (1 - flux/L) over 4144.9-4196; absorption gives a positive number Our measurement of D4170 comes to -1.2 A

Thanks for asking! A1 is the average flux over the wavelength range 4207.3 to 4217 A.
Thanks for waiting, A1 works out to 15.4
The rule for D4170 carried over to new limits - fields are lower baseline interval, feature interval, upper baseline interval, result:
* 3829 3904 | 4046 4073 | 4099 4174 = -3.2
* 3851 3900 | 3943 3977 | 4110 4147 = 5.3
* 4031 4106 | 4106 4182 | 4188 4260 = 0.8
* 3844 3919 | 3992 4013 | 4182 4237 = -4.9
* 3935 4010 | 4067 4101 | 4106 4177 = -2.5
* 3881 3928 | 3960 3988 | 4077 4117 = 5.0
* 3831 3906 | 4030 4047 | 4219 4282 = -3.3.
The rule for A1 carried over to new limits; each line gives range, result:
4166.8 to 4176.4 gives 13.4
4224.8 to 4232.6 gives 13.9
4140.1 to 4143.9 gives 13.9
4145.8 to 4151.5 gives 13.7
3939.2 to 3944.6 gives 7.86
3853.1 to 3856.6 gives 9.01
